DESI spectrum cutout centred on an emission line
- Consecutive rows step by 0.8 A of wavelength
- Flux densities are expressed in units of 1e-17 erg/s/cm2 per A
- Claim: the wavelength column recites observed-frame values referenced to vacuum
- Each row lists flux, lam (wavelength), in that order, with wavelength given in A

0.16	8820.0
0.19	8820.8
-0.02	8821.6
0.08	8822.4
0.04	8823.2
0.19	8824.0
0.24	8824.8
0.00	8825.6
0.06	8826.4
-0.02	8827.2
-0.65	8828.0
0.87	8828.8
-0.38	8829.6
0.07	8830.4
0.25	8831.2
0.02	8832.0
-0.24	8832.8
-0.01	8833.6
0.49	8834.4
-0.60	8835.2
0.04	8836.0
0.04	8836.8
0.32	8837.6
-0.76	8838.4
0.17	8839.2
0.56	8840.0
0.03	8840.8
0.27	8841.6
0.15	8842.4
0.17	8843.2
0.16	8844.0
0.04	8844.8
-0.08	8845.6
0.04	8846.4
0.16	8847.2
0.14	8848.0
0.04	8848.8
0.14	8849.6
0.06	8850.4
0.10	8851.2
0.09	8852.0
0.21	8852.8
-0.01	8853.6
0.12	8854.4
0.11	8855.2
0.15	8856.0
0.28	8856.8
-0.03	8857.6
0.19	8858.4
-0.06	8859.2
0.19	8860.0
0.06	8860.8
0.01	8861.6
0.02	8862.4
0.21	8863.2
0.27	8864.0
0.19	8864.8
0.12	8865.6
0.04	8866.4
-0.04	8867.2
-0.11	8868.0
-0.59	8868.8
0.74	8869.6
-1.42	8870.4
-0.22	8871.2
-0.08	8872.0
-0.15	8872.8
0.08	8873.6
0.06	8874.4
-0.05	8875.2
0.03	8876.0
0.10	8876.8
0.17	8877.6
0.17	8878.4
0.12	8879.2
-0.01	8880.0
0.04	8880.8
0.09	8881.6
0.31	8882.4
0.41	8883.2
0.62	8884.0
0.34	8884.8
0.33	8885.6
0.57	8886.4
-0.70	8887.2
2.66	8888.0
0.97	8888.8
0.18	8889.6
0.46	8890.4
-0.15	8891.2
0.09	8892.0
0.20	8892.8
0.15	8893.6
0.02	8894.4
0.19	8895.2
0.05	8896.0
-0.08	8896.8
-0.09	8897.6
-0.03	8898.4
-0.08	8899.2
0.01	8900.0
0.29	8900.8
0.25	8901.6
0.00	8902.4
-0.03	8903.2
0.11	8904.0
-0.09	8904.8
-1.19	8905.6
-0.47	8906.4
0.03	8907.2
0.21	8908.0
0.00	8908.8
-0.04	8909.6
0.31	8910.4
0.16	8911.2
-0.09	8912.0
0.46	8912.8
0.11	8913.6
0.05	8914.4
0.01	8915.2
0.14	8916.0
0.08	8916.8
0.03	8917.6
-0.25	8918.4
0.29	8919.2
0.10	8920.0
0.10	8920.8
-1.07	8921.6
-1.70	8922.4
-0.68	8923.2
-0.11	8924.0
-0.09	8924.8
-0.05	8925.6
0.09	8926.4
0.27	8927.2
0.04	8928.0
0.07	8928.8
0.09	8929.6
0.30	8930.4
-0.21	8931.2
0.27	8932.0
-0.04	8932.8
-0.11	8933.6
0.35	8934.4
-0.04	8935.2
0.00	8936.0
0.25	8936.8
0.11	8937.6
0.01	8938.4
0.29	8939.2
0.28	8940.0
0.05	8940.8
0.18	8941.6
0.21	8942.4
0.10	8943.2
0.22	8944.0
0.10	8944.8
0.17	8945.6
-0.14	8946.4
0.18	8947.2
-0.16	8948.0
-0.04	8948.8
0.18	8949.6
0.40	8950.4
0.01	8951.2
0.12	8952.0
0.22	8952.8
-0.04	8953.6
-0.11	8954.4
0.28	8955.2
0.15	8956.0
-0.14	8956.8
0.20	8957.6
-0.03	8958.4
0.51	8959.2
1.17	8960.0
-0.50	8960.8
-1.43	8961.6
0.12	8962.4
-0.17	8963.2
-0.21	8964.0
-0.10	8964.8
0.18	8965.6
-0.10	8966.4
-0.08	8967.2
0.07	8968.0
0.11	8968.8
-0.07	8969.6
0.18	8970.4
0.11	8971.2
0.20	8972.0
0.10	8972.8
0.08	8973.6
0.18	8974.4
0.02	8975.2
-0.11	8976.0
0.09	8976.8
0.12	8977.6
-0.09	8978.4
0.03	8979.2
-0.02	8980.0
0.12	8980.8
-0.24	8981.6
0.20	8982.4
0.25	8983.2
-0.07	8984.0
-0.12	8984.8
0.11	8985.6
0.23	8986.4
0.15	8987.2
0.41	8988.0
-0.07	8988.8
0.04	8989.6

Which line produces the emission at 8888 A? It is H-gamma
